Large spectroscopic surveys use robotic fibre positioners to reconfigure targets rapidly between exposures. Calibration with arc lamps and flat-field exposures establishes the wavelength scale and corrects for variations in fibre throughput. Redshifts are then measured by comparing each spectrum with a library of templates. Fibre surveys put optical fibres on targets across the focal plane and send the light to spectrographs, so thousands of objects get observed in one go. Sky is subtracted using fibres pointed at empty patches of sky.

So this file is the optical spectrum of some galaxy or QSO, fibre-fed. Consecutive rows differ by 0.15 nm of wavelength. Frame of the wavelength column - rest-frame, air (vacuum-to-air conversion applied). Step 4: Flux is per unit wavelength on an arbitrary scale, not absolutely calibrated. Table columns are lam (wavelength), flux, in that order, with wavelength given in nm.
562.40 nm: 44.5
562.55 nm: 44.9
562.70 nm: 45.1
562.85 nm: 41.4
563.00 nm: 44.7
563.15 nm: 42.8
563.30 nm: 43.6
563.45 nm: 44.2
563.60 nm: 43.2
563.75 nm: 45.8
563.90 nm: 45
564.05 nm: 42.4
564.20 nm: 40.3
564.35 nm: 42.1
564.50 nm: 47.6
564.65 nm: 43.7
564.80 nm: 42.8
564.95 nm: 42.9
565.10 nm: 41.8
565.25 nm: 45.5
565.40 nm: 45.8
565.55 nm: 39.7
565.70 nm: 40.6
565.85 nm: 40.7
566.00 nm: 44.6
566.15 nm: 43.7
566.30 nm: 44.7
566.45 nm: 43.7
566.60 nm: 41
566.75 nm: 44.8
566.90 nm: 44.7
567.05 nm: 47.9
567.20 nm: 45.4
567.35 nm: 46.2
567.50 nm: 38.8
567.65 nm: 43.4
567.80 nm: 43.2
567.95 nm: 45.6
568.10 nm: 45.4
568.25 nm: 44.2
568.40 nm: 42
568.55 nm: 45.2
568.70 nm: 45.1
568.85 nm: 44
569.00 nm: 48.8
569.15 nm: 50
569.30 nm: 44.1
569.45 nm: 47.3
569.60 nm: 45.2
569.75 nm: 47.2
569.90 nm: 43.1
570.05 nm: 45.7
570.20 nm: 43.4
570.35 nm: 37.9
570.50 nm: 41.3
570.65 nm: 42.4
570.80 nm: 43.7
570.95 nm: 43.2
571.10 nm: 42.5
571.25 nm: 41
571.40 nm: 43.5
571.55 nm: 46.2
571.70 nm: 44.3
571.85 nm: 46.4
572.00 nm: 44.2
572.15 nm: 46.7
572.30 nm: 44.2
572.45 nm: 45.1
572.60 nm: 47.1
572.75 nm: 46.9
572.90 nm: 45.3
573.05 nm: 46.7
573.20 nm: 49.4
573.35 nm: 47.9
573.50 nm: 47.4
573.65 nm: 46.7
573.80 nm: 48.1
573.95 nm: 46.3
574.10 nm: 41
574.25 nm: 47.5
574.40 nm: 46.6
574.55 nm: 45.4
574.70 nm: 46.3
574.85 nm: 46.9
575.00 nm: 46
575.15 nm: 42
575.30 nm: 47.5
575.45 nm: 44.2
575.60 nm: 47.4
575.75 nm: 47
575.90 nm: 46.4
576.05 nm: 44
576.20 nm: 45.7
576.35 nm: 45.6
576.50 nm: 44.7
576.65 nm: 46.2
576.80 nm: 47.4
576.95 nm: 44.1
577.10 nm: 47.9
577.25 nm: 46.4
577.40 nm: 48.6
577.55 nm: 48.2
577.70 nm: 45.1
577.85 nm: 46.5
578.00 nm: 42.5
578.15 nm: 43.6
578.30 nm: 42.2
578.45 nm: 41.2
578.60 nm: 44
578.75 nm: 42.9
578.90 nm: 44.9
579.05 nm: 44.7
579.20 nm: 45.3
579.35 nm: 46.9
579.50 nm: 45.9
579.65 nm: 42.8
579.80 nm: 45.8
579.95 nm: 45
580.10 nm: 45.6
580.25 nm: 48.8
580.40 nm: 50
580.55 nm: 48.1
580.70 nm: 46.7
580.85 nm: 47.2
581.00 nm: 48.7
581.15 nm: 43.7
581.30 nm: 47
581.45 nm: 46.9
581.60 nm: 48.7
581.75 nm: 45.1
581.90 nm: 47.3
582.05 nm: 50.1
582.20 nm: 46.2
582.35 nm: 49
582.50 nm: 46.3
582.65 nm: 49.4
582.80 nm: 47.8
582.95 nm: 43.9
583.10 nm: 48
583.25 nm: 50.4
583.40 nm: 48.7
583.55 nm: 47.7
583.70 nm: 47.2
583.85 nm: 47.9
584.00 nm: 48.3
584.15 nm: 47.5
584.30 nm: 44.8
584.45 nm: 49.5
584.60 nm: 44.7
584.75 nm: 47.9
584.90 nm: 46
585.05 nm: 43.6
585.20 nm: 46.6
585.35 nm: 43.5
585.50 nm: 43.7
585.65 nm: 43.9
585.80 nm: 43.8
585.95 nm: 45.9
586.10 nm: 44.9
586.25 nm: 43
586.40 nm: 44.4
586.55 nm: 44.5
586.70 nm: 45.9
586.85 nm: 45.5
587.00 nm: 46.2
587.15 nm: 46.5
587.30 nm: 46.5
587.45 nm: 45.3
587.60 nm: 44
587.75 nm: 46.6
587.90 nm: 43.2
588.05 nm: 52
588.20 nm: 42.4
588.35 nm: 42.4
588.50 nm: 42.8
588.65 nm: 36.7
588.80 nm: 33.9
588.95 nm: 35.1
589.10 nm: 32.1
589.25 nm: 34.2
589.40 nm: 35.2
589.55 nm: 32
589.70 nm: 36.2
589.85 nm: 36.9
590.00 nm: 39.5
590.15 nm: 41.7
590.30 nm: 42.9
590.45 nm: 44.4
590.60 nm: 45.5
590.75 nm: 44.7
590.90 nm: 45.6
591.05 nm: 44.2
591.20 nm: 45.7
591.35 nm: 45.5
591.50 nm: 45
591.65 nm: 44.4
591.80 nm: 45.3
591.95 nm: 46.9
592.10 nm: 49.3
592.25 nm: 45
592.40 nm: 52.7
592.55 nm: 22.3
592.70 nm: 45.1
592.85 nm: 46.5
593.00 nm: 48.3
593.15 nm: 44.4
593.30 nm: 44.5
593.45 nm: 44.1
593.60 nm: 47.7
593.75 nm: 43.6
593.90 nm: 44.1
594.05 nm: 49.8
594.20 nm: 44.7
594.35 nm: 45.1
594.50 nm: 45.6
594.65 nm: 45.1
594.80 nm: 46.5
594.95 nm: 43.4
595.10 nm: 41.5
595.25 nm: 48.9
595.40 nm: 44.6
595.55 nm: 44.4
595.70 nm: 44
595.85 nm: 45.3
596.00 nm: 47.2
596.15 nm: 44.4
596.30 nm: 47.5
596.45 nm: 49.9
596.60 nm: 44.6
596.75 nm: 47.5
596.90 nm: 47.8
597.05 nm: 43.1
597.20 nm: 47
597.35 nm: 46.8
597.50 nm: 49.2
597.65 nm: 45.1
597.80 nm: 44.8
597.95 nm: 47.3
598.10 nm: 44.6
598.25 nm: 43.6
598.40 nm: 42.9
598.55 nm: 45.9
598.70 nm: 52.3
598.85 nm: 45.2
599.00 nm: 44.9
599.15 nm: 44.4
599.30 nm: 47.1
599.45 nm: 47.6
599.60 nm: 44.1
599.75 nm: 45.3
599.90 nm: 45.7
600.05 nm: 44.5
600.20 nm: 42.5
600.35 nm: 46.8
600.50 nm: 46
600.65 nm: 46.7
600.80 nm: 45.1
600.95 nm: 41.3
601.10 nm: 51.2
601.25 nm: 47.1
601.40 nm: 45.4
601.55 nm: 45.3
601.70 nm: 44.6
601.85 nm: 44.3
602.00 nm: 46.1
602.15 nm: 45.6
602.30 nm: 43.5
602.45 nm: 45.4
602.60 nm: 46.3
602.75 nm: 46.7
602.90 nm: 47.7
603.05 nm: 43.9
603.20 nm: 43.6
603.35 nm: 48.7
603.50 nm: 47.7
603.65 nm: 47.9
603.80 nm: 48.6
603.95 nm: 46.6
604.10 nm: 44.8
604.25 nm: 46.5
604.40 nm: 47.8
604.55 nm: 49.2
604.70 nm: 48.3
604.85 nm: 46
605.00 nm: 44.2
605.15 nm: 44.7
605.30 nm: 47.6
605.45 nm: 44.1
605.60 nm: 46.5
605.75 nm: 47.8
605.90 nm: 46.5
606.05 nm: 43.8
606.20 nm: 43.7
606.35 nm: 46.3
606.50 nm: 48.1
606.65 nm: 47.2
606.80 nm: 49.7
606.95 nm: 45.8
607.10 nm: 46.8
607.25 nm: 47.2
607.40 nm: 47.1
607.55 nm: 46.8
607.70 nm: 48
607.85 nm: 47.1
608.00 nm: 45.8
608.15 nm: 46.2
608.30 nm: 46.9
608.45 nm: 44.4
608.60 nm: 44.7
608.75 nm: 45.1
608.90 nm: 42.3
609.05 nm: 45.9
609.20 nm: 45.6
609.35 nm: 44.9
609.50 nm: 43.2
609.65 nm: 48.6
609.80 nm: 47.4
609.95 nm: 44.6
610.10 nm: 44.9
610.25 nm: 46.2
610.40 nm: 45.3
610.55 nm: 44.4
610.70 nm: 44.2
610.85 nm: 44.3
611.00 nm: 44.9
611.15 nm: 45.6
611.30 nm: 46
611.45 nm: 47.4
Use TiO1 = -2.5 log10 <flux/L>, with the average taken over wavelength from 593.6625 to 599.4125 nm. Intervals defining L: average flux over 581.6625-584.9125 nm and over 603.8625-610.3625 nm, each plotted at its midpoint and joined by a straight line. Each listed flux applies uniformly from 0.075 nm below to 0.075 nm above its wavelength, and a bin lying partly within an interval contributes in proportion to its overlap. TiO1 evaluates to 0.02 mag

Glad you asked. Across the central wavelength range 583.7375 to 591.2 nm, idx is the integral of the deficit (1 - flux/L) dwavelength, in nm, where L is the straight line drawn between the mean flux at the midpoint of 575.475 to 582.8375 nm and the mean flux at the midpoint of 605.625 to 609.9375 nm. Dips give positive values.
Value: 0.48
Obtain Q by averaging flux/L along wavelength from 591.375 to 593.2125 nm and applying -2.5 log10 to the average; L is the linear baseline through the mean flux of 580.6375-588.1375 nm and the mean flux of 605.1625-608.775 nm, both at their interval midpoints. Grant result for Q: 0.04 mag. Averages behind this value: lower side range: 46.4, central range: 44.6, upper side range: 46.4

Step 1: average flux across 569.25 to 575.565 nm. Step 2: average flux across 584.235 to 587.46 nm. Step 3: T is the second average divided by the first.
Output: 1.0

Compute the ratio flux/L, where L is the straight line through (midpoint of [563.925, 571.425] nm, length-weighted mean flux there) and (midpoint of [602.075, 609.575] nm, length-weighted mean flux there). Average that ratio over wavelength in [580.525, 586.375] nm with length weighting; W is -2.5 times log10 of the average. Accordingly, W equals -0.044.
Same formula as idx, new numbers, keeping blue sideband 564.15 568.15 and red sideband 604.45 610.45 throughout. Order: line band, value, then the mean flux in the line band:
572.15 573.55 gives -0.08 nm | 46.7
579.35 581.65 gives -0.12 nm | 46.7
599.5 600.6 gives 0.01 nm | 45.1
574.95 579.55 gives -0.11 nm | 45.3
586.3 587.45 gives -0.02 nm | 45.6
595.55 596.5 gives -0.01 nm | 46.1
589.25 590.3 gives 0.18 nm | 37.2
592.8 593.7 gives -0.01 nm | 45.8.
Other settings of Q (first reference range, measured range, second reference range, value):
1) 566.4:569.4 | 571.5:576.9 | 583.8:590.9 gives -0.04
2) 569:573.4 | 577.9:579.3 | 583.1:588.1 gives 0.05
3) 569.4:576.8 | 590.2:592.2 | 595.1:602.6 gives 0.01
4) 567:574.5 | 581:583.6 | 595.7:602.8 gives -0.05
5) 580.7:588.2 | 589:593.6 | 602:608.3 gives 0.10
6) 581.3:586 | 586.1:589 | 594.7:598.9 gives 0.07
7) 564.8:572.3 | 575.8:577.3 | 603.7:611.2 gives -0.03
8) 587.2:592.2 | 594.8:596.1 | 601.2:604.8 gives -0.03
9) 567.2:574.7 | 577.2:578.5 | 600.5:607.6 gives 0.01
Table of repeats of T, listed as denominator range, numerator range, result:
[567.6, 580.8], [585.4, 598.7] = 0.97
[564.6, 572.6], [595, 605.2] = 1.04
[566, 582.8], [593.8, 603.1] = 1.01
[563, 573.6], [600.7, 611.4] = 1.04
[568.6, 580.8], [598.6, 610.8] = 1.01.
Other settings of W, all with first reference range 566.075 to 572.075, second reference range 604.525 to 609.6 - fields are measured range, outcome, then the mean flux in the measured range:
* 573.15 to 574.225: -0.05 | 46.7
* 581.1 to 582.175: -0.05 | 47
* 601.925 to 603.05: 0.00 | 45.8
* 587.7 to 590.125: 0.17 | 38.8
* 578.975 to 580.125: -0.01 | 45.2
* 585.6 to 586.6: 0.02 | 44.4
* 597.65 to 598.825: 0.00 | 45.8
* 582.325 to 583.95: -0.07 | 47.8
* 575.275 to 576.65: -0.03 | 45.8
